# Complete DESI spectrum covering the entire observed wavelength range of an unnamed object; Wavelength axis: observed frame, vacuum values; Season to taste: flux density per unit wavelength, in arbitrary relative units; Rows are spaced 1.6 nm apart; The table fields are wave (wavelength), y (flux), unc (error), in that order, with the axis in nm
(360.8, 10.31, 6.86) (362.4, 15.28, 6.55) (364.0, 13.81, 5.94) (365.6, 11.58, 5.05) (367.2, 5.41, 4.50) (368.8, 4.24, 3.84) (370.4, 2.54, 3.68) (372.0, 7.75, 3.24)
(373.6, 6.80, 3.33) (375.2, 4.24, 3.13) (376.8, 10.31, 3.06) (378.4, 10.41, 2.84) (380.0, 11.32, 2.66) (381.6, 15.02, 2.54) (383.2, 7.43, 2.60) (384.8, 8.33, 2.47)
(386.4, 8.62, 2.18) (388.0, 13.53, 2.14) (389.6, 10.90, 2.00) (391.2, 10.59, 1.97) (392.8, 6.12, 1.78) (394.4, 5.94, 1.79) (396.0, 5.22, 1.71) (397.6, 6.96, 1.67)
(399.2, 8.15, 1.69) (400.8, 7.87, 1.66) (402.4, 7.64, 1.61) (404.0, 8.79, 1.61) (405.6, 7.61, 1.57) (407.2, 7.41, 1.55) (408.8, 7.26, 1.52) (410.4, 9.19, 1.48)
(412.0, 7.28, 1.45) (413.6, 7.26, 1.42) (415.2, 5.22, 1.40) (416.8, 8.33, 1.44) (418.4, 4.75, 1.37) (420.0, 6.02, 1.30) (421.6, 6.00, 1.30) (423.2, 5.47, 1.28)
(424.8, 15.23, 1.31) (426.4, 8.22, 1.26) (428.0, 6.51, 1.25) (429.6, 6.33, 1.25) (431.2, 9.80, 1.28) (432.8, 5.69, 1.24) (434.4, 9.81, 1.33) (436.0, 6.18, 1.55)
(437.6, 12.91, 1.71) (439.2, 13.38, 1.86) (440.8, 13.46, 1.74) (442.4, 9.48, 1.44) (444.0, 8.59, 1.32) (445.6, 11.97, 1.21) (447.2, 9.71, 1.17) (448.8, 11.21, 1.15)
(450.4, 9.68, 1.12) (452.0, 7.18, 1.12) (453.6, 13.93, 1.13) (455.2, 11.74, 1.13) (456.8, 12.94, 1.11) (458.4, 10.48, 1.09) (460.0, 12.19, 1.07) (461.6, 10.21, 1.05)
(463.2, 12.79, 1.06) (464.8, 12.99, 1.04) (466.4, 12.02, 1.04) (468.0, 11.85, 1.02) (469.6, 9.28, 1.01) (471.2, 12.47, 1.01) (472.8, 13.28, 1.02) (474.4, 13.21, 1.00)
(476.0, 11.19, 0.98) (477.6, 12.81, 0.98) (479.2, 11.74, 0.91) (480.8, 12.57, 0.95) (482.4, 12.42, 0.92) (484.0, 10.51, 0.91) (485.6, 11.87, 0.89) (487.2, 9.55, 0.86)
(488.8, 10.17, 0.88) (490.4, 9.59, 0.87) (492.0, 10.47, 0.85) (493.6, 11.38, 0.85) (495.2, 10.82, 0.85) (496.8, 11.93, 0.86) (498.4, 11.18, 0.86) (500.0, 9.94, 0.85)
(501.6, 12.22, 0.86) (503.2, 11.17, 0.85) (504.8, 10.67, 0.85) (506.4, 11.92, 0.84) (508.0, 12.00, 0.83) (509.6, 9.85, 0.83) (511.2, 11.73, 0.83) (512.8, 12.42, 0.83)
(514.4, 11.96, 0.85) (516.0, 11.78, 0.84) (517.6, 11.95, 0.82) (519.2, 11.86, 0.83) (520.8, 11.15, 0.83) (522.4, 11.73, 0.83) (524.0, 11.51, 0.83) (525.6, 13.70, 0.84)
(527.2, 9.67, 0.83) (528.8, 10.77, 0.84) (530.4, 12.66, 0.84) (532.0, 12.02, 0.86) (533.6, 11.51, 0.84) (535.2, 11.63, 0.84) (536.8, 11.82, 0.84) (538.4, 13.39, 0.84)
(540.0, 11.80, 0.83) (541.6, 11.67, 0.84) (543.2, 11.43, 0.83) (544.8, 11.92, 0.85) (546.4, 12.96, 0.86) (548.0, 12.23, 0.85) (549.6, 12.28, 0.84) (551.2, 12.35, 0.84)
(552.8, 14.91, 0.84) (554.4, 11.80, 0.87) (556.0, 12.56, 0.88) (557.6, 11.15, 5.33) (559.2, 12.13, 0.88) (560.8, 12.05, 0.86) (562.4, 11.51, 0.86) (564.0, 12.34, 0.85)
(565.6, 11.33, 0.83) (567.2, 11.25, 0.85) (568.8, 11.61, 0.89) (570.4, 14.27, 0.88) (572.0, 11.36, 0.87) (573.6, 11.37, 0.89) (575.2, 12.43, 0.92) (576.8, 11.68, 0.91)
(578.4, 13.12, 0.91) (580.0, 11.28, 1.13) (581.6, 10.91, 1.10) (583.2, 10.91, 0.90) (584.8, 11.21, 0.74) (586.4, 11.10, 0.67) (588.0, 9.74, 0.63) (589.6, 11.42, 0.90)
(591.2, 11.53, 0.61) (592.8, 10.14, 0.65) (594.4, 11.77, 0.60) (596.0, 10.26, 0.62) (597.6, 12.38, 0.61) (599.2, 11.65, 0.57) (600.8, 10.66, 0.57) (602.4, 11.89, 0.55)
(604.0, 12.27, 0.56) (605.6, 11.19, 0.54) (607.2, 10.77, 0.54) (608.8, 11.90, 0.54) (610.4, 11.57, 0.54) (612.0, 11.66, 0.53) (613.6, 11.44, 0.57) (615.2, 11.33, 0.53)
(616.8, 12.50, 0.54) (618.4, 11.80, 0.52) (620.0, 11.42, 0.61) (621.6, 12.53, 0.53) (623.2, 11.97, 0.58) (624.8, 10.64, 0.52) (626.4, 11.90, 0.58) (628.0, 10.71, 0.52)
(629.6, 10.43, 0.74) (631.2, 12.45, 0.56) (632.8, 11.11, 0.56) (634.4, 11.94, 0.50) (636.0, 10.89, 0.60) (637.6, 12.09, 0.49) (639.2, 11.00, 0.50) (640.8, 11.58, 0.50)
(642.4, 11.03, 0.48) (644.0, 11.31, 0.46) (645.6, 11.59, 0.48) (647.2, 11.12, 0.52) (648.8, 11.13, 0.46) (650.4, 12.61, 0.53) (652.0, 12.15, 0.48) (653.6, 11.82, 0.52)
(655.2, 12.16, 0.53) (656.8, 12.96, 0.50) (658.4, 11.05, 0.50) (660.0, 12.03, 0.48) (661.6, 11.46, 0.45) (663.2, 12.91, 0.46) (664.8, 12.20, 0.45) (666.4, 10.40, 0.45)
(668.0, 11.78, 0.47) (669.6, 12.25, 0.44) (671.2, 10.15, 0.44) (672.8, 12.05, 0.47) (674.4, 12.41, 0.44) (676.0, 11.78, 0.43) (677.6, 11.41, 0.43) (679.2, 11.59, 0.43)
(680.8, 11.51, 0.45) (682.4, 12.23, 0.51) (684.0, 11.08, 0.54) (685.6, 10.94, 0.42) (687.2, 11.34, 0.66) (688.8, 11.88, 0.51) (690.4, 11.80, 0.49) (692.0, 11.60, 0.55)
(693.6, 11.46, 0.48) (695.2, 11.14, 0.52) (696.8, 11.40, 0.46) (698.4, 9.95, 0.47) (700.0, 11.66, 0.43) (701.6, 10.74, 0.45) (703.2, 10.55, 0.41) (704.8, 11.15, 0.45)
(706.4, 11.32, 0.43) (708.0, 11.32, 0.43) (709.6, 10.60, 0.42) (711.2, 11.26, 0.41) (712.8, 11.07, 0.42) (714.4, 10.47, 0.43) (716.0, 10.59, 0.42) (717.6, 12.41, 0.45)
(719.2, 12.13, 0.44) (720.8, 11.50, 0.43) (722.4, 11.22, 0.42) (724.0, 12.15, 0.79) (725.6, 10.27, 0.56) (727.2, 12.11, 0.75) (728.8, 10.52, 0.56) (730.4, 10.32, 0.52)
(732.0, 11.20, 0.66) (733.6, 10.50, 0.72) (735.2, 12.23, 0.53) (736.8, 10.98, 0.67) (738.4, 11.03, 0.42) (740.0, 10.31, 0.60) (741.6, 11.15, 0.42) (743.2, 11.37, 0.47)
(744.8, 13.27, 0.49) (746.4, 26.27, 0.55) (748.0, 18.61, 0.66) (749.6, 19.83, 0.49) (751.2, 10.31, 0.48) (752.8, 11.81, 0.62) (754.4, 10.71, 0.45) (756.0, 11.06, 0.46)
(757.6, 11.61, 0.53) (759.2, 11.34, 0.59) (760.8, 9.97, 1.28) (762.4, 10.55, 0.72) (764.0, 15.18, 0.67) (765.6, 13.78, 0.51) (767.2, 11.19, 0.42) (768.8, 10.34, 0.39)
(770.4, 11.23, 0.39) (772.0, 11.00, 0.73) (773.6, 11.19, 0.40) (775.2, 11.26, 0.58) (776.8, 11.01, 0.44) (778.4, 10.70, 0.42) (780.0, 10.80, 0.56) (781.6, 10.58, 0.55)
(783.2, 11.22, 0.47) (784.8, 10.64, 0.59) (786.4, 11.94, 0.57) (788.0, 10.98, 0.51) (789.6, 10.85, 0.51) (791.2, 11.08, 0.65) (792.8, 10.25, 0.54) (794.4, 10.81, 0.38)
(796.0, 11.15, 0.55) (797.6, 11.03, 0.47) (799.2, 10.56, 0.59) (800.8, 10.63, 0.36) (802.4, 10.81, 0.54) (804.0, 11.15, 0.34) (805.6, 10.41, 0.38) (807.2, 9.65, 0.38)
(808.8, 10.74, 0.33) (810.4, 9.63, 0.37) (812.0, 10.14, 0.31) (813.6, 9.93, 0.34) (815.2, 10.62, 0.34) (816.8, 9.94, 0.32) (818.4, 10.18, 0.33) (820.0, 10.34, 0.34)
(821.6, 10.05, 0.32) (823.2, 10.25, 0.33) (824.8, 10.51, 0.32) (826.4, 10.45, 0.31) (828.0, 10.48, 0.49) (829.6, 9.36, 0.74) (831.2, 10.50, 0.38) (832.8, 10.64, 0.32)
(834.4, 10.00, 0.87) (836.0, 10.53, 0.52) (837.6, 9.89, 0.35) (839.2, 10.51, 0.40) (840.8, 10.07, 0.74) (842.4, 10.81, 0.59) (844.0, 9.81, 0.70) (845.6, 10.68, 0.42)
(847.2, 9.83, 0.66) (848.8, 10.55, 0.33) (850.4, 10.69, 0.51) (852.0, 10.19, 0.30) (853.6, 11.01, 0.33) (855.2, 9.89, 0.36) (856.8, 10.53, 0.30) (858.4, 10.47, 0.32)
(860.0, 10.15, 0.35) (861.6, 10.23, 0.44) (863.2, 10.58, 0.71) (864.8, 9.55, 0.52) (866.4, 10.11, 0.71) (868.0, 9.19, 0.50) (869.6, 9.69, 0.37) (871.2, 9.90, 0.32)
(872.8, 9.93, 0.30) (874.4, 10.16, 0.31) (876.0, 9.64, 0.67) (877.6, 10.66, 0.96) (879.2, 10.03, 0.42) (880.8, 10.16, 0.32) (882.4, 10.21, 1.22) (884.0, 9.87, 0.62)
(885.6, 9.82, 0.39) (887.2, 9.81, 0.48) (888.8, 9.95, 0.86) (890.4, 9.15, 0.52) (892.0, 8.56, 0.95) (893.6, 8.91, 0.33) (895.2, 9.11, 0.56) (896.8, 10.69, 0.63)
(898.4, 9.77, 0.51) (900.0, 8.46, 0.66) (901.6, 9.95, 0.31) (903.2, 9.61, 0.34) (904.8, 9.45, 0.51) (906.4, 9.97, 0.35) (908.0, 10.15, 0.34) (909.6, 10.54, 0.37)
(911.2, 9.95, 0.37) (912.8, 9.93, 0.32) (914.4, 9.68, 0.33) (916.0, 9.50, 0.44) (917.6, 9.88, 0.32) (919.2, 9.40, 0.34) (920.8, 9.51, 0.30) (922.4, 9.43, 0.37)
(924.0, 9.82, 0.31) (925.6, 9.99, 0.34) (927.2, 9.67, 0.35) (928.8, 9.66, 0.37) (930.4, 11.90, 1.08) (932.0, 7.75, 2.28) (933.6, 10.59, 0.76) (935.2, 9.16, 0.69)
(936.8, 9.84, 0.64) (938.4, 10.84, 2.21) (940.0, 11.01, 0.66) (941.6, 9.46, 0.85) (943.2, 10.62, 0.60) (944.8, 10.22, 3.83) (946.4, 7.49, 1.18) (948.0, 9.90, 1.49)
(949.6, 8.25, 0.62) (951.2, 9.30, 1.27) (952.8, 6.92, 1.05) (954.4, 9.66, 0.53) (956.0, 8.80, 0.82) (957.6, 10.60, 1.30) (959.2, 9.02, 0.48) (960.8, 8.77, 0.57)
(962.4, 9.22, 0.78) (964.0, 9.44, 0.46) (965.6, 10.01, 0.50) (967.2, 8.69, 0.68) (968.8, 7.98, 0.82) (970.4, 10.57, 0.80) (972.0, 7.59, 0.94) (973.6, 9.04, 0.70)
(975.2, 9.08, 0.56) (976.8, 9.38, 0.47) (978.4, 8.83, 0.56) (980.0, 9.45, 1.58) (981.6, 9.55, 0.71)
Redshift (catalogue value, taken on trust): 0.14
